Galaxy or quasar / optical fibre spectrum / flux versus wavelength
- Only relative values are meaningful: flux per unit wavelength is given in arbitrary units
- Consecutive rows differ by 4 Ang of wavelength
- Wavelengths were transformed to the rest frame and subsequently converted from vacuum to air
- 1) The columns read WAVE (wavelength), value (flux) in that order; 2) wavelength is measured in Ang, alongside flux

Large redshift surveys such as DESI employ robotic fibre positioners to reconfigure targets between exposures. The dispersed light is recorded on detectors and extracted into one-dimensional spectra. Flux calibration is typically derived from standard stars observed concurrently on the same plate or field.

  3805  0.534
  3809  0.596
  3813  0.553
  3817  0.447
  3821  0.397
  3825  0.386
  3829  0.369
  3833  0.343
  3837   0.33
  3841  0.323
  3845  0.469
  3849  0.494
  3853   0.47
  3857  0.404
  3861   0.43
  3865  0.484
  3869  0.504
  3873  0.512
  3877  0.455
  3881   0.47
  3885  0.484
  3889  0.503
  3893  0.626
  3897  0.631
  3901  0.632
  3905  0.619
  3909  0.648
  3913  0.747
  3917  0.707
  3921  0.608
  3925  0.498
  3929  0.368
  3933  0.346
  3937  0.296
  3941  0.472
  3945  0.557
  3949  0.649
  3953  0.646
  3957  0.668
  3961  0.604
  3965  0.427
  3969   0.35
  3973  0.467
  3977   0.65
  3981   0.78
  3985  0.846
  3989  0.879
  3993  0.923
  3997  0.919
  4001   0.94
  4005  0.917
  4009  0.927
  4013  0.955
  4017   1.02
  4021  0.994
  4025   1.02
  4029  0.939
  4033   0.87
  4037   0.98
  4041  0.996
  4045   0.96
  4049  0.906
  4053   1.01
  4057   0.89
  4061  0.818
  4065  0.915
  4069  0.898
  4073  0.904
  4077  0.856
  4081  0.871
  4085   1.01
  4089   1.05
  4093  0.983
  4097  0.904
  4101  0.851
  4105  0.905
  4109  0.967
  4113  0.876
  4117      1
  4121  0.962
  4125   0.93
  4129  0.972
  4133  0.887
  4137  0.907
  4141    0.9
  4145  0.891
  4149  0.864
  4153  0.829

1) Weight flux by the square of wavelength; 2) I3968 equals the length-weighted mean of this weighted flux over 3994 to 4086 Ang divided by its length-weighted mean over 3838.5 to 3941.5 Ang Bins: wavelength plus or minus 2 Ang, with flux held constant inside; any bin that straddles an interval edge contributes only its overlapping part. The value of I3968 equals 1.98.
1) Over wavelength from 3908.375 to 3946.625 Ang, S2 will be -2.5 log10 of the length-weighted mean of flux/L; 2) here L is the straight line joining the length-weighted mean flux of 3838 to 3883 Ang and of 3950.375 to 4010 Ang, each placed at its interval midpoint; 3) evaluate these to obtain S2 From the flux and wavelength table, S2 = 0.15 mag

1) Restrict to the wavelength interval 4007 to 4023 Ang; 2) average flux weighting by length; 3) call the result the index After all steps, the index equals 0.974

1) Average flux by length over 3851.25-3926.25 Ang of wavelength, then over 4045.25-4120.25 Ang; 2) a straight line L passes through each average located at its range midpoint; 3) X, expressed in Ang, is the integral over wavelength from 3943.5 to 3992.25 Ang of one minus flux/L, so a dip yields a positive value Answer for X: 4.8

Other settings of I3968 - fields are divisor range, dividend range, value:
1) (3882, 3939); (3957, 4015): 1.43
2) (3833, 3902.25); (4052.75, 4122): 2.16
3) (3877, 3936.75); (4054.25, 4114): 1.81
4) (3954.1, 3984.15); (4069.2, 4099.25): 1.72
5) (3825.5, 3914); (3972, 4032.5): 1.92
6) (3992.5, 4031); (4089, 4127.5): 1.03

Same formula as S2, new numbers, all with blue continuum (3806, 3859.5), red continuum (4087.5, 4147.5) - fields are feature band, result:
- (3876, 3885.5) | 0.10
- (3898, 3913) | -0.16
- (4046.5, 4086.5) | -0.08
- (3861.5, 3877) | 0.02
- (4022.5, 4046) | -0.22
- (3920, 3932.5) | 0.27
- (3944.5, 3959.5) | 0.01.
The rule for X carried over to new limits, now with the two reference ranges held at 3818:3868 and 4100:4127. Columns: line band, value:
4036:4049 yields -2.8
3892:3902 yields -2.2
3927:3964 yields 6.2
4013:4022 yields -3.0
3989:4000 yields -3.3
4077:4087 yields -0.6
